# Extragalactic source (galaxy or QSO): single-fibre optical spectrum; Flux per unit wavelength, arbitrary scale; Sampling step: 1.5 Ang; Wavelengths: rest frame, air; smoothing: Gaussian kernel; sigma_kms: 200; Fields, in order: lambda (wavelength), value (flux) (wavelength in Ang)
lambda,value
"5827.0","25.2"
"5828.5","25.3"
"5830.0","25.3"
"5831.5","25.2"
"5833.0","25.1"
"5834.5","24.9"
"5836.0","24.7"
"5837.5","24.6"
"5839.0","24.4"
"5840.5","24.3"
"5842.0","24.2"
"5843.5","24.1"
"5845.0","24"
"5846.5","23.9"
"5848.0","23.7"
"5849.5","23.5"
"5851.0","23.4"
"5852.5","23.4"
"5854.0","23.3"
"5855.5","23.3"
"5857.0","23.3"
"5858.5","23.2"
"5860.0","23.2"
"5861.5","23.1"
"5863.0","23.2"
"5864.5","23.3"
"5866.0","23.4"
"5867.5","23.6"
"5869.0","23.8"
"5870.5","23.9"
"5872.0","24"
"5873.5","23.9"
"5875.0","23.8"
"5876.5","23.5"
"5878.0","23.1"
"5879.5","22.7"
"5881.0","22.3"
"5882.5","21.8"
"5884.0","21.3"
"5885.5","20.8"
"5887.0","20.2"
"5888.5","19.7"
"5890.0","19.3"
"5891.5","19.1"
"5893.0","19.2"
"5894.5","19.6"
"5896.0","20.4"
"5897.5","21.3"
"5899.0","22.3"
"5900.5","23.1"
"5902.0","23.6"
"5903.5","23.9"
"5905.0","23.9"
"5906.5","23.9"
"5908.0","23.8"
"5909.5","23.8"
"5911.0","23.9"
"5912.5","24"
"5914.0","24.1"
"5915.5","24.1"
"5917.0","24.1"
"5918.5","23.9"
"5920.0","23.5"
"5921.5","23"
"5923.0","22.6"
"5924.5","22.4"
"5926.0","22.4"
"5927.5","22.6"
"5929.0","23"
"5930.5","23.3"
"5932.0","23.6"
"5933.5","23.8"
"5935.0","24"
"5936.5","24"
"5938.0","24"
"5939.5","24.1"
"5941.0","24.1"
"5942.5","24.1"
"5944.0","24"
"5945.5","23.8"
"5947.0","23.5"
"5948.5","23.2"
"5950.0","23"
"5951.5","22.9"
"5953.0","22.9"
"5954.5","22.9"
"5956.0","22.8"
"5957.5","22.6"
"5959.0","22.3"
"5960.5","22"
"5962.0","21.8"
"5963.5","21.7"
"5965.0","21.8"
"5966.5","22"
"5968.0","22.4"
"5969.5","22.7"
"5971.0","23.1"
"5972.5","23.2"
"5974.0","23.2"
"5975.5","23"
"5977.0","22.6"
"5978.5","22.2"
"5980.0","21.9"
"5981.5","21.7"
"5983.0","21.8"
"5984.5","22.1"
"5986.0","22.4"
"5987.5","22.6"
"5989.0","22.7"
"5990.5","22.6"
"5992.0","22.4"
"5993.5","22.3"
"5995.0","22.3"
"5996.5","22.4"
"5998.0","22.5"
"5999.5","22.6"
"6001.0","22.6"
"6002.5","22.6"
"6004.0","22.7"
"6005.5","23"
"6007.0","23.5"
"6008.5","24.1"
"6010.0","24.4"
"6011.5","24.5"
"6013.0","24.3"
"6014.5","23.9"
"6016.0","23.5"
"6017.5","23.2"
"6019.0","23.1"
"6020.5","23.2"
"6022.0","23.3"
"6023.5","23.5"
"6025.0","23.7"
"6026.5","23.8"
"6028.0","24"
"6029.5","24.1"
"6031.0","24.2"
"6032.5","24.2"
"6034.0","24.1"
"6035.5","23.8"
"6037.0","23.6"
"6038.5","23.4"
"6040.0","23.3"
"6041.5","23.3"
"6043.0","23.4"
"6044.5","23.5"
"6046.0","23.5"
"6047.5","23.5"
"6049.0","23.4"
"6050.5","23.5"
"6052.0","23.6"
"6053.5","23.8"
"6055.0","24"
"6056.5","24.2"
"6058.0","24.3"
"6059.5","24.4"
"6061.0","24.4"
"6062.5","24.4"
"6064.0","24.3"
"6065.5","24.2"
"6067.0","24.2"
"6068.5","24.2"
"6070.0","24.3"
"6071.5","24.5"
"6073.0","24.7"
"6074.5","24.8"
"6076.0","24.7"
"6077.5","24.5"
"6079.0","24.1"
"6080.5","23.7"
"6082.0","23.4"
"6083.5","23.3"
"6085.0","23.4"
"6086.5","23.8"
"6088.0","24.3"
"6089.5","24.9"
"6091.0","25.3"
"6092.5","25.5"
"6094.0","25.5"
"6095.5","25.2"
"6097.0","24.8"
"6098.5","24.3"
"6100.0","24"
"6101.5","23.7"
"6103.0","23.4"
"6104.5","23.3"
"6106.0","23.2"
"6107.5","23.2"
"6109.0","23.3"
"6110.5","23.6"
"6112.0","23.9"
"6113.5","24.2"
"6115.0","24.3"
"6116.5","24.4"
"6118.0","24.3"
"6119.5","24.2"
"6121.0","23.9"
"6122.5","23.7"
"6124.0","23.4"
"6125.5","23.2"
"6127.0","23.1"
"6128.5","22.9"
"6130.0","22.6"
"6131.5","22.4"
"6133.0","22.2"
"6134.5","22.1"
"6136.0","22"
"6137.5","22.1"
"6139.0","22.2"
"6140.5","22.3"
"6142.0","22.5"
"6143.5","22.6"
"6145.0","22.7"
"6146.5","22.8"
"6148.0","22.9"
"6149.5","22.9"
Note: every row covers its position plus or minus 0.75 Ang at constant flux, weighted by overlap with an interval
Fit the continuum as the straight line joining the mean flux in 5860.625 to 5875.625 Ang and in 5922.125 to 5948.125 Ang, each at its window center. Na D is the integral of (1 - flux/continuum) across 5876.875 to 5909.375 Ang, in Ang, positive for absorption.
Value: 2.5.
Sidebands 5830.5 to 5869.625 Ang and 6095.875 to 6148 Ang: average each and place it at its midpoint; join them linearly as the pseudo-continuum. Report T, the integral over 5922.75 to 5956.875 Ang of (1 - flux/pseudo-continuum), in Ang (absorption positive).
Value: 0.4 Ang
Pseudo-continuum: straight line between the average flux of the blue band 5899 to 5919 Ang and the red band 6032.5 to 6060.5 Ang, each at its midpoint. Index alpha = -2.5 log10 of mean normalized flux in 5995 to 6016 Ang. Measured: 0.02 mag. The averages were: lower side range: 23.8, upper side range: 23.7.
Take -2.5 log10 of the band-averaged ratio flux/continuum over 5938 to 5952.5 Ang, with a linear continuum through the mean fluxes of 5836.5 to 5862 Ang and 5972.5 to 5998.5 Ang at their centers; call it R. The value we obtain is -0.04 mag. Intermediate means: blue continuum 23.7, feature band 23.6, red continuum 22.4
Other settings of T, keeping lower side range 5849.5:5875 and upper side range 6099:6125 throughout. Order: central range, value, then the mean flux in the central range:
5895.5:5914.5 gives 0.2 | 23.3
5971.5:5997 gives 1.3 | 22.4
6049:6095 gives -1.1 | 24.3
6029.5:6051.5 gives 0.0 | 23.6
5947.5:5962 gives 0.5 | 22.7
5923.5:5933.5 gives 0.3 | 22.9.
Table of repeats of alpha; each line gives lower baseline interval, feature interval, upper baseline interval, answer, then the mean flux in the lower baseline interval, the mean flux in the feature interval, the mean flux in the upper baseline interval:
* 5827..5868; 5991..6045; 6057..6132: 0.03 mag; 24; 23.4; 24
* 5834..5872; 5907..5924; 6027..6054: 0.00 mag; 23.7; 23.7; 23.7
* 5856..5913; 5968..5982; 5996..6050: 0.03 mag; 22.5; 22.6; 23.5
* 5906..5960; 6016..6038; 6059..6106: 0.01 mag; 23.4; 23.7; 24.3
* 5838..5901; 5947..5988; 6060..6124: 0.04 mag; 22.6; 22.5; 24.2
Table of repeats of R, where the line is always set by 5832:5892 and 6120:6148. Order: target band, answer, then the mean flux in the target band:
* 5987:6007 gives 0.016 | 22.6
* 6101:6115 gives -0.038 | 23.6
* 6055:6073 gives -0.068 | 24.3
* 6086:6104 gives -0.081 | 24.6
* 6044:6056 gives -0.036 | 23.6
